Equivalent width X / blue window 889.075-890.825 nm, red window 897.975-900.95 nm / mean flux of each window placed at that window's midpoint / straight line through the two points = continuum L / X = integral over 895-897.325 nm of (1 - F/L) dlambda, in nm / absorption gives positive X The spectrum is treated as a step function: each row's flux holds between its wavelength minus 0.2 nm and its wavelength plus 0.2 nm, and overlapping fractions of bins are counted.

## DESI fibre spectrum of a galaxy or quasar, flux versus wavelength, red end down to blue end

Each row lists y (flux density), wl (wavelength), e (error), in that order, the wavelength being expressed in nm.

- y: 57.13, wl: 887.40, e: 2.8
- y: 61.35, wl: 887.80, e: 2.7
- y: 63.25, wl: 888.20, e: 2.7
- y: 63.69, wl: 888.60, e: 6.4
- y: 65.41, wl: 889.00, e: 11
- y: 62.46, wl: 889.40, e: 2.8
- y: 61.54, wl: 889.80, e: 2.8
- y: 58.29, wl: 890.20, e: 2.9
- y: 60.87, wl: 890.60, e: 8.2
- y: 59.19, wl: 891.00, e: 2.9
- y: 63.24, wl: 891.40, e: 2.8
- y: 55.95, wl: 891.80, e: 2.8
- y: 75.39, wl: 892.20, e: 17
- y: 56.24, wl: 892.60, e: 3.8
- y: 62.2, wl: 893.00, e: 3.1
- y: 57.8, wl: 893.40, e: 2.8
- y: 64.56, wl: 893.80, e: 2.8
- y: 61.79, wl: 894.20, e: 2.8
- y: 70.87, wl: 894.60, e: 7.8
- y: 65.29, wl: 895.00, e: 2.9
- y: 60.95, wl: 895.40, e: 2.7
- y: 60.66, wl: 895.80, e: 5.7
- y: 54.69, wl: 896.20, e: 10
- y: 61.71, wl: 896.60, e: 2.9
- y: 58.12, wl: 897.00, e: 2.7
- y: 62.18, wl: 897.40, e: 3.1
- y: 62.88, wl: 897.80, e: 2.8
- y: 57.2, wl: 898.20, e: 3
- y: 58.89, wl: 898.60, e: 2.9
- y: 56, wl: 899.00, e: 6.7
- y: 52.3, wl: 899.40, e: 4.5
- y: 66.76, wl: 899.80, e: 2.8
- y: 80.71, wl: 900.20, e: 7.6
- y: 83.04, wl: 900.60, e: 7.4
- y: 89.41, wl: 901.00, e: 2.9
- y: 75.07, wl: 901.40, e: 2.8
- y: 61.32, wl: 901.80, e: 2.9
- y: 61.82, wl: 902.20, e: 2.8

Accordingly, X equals 0.16 nm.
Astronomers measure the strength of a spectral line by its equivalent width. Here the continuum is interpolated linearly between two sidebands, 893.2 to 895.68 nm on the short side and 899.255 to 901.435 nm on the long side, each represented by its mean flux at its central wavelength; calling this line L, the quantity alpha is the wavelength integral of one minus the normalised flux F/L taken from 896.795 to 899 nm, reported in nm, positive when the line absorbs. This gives 0.34 nm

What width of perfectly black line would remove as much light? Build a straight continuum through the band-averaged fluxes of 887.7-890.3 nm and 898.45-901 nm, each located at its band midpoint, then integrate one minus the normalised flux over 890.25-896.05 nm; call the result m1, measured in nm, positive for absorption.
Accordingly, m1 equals 0.213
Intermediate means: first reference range 62.5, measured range 62.3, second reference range 68.2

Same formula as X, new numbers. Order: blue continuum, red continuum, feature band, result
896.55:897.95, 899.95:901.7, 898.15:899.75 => 0.30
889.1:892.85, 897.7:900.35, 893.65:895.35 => -0.10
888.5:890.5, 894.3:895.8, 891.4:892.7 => 0.00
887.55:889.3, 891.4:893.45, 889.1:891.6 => 0.06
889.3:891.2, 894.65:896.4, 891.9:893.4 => -0.06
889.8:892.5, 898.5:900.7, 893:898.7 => 0.24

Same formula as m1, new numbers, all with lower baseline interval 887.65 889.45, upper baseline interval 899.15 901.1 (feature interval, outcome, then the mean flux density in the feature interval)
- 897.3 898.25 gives 0.13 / 61.2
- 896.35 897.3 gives 0.14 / 59.9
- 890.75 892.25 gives 0.08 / 62.2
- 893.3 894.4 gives 0.10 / 61.7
